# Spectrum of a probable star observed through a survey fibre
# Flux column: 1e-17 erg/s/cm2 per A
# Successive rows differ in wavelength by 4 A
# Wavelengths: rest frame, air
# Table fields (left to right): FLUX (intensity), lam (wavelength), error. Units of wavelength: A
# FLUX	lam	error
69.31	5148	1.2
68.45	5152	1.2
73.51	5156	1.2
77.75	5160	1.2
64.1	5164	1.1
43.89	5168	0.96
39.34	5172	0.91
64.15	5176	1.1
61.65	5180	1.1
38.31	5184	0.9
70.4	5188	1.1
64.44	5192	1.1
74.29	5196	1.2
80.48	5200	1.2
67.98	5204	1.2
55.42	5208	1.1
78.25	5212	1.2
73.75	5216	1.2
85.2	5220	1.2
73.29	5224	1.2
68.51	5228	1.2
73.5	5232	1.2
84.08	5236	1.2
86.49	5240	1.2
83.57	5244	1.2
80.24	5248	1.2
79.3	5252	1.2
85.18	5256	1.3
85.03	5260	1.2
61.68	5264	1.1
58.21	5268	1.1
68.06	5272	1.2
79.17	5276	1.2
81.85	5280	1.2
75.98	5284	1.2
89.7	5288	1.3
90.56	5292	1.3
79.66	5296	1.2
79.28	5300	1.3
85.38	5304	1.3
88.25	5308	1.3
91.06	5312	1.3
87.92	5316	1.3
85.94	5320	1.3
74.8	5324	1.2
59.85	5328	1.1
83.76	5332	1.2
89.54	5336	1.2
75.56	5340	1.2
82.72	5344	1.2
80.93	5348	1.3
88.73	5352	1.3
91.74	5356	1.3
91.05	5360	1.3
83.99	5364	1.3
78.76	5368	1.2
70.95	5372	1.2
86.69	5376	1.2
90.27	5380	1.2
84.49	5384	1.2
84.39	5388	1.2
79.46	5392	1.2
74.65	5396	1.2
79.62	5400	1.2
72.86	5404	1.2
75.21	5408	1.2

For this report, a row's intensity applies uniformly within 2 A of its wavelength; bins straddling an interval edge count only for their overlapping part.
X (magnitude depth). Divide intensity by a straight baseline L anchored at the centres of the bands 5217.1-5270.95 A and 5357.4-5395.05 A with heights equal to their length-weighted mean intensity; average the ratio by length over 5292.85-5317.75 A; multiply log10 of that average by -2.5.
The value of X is -0.07 mag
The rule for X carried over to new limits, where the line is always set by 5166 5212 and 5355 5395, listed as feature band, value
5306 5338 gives -0.07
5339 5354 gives -0.03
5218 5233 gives -0.15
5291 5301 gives -0.12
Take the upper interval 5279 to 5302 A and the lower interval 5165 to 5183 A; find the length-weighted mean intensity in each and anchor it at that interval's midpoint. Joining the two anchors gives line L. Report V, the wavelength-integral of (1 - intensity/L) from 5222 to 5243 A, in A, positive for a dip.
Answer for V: -3.0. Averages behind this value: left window 52.1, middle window 77.5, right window 82.9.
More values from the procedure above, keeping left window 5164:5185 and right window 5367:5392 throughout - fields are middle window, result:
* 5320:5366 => -3.1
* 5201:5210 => -1.2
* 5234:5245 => -4.2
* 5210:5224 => -4.9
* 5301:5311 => -2.1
